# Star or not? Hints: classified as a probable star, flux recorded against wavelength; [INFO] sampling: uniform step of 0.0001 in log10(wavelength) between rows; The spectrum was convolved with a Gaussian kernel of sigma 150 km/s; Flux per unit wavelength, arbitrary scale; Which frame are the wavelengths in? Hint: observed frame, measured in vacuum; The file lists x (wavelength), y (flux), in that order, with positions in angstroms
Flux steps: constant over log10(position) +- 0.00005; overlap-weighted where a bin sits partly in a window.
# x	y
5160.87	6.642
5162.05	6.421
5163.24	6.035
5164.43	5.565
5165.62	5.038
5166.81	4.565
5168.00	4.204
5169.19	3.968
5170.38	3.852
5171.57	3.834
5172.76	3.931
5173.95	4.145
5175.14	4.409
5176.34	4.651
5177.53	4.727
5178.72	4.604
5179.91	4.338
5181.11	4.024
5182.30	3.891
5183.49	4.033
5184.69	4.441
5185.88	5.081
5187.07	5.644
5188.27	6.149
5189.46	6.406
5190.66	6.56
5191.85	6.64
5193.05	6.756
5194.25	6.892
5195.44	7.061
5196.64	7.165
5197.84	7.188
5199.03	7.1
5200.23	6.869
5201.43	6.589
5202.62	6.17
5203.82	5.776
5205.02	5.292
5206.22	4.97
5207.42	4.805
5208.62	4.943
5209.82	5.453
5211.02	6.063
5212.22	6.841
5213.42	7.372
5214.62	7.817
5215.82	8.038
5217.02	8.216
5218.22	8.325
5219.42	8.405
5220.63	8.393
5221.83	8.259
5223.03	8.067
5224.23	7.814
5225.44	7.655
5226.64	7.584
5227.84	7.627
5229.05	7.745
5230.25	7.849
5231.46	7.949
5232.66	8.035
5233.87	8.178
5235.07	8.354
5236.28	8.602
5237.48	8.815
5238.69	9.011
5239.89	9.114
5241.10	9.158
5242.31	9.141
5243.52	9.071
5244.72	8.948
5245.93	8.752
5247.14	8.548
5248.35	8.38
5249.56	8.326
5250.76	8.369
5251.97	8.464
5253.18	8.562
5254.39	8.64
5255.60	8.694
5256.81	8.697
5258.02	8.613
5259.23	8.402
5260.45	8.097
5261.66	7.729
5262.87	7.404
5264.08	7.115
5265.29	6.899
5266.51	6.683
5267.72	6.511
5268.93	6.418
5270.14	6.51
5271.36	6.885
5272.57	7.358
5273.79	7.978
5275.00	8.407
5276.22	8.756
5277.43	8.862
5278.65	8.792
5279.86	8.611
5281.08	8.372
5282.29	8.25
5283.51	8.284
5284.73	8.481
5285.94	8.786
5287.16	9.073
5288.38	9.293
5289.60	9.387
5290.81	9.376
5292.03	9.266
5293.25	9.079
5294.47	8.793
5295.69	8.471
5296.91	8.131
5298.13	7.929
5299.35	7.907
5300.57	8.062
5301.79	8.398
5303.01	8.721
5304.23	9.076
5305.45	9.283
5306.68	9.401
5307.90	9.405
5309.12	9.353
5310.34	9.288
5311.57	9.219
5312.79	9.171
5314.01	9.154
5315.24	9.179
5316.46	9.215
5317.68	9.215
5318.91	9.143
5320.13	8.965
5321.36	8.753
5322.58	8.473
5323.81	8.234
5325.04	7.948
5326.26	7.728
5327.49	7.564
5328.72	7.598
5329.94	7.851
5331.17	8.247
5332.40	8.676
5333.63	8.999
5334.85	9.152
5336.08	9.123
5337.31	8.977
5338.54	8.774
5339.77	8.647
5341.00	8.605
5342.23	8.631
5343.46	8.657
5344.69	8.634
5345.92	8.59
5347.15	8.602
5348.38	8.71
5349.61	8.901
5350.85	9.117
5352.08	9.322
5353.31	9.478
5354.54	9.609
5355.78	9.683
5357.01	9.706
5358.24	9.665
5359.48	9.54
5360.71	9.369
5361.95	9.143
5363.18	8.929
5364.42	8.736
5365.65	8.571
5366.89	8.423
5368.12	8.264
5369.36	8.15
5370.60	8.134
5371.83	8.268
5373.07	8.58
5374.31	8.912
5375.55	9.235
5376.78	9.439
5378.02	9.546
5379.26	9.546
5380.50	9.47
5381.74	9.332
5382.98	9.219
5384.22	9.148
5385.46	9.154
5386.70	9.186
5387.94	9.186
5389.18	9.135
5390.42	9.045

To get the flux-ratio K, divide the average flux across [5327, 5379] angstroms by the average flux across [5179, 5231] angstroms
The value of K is 1.35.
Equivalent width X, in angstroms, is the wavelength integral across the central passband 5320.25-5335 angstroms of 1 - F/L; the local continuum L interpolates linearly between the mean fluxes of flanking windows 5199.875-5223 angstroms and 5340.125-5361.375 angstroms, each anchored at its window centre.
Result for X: 0.8 angstroms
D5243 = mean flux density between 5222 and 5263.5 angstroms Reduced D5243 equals 8.36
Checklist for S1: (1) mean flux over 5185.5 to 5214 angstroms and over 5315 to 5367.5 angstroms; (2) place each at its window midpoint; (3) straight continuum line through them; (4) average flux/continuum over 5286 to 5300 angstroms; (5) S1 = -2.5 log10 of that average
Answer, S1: -0.11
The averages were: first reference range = 6.25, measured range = 8.79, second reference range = 8.81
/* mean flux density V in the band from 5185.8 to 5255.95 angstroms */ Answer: 7.52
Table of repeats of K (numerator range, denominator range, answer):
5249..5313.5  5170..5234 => 1.33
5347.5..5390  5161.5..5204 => 1.68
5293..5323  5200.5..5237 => 1.22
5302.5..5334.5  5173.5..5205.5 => 1.55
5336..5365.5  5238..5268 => 1.09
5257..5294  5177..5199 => 1.43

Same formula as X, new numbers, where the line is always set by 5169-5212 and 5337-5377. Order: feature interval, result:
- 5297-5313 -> -2.1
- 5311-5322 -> -1.4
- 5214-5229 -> -4.8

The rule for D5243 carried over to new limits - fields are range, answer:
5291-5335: 8.7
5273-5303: 8.61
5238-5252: 8.79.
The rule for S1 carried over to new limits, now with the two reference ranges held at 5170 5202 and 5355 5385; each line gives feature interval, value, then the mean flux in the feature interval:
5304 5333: -0.09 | 8.75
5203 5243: -0.22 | 7.56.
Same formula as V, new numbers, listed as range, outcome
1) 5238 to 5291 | 8.29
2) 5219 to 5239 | 8.12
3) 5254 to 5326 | 8.45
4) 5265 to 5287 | 7.86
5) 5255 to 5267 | 7.84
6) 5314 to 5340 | 8.61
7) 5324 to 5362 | 8.8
